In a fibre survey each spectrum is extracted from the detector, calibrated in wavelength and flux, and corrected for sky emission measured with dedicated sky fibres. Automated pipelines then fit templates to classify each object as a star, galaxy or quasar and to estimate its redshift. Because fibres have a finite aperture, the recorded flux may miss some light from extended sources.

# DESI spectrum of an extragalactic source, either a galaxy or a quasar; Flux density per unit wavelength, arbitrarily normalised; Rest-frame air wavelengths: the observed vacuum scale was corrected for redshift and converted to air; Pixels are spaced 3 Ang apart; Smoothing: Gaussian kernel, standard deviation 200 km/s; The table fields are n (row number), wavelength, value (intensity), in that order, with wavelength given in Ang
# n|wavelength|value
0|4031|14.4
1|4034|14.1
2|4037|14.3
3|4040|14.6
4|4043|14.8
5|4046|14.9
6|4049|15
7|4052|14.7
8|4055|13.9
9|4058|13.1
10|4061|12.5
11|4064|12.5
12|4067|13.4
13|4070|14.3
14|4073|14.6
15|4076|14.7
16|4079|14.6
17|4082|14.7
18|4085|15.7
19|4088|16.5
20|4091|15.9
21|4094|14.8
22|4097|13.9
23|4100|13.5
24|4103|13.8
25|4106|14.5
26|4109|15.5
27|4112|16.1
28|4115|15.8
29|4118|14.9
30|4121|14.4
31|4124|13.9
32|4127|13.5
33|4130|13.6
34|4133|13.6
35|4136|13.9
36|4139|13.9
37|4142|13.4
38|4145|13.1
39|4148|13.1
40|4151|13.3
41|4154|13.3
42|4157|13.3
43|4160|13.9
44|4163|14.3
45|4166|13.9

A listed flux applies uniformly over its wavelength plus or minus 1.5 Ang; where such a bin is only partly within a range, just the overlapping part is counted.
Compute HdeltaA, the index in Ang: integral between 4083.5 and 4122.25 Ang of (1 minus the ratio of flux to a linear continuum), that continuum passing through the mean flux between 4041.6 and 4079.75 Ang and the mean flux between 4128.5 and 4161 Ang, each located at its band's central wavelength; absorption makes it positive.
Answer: -3.5 Ang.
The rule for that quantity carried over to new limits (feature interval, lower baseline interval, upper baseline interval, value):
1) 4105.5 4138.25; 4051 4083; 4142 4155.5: -2.6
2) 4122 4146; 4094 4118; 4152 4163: 0.8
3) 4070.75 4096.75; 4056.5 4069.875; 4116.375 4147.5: -3.6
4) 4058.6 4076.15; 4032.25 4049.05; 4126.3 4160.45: 0.9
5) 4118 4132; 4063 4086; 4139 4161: -0.3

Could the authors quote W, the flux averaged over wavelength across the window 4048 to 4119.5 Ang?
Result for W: 14.5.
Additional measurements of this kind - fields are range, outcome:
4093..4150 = 14.2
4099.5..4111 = 14.5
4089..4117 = 14.9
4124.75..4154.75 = 13.5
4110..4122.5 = 15.3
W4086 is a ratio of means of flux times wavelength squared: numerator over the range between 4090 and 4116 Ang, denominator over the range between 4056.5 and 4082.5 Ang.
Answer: 1.1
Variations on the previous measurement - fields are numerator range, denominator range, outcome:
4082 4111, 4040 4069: 1.09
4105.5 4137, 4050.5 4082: 1.08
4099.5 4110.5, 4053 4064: 1.12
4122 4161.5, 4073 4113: 0.93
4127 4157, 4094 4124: 0.93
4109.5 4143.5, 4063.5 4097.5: 0.99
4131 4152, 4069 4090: 0.92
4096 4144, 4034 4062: 1.04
